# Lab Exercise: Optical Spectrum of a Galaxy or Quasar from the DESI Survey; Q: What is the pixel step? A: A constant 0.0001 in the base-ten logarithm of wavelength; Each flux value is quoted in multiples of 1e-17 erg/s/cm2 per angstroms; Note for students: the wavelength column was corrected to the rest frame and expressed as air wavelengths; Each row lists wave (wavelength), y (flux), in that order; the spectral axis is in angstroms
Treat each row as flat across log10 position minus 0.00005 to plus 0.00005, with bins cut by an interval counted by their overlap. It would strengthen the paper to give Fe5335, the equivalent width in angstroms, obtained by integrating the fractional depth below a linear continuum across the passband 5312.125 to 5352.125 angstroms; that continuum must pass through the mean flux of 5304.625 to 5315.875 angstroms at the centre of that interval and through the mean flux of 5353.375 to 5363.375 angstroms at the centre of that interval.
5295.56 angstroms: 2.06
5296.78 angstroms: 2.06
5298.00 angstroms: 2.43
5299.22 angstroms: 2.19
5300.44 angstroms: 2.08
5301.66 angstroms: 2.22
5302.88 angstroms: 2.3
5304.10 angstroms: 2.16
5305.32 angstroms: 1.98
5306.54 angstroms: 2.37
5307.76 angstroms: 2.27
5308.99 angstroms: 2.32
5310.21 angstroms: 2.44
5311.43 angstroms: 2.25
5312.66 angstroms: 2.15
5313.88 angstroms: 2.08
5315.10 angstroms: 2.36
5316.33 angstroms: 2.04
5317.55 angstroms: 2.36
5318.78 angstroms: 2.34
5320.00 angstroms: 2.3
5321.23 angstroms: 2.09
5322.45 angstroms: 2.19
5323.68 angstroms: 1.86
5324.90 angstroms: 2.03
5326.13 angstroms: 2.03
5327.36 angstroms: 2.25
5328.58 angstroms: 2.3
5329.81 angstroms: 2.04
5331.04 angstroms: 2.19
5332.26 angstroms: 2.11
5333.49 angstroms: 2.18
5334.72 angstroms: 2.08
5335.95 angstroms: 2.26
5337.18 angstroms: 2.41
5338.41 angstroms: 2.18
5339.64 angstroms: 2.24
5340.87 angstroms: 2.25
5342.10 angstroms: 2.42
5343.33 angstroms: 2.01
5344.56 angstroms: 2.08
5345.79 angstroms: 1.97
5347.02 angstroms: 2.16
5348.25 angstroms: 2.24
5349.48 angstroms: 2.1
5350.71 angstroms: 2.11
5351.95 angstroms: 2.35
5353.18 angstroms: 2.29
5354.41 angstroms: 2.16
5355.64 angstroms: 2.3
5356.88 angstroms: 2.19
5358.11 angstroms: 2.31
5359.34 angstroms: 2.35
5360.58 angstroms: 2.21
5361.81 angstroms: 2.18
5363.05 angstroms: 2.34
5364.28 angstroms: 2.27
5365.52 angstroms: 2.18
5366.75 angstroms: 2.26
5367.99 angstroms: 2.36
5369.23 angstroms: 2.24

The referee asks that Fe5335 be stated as 1.3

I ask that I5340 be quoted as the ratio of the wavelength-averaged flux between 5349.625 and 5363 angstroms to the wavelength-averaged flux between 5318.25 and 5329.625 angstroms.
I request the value 1.04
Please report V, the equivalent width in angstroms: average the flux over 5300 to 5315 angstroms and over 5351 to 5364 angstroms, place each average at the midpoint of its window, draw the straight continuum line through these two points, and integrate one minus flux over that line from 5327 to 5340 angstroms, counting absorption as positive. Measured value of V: 0.3 angstroms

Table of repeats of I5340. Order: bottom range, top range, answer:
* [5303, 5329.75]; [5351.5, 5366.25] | 1.03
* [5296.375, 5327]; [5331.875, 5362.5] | 1.00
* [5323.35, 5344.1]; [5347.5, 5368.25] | 1.03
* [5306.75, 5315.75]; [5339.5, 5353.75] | 0.96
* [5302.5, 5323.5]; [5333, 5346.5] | 0.98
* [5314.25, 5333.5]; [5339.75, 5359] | 1.02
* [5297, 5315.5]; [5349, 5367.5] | 1.00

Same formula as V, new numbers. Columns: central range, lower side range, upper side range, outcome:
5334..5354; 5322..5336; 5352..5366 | -0.1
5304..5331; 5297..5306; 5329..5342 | 0.1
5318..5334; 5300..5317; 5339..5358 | 0.4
